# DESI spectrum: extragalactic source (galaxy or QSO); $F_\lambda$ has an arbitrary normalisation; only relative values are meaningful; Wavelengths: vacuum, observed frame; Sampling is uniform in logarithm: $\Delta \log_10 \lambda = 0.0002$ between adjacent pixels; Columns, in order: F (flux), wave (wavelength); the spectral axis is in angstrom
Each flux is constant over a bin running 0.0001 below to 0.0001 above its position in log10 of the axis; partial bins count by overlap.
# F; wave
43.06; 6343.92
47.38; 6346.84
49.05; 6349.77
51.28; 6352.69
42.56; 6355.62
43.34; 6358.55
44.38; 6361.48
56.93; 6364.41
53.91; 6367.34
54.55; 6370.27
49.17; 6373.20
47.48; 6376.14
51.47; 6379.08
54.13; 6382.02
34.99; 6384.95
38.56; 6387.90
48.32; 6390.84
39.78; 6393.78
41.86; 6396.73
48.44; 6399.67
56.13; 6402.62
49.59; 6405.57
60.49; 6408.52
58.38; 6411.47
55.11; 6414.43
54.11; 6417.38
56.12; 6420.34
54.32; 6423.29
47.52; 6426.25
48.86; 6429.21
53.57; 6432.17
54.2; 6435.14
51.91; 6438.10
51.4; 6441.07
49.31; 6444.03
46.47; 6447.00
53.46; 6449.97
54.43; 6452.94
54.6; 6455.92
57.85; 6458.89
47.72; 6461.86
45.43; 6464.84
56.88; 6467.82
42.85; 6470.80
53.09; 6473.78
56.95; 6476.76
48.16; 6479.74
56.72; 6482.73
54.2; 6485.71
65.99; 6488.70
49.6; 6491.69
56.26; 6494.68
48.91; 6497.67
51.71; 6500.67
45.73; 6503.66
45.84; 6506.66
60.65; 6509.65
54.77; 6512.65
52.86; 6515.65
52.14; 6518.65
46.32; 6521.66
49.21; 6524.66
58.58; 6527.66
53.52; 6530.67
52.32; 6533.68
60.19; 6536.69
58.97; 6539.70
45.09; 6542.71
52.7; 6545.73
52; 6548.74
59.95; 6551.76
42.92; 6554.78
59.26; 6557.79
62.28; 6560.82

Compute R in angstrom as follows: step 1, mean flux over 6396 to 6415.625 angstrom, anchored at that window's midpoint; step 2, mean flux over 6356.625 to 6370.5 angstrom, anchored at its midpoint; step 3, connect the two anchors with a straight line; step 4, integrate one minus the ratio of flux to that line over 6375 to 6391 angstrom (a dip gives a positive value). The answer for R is 1.8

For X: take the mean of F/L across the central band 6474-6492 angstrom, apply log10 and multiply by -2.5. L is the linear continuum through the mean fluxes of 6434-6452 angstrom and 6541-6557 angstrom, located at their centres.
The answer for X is -0.09 mag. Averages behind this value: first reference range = 51.2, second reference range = 51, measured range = 55.5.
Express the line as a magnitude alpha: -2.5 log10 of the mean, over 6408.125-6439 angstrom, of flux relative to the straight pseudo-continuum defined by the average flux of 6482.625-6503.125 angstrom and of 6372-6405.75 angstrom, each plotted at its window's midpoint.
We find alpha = -0.102 mag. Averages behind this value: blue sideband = 46.5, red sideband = 54.2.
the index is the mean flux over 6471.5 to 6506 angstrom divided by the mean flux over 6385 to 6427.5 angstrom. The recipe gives 1.06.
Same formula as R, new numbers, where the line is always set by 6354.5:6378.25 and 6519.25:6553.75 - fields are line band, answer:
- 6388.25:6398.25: 1.41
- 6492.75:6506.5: 0.60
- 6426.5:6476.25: -0.12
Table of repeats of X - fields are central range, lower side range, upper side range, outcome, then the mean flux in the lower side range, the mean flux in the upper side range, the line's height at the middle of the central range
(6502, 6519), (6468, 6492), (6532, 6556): 0.03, 53.8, 53.1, 53.5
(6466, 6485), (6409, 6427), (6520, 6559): 0.03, 54.9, 53.1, 54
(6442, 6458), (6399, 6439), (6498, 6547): 0.03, 53.6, 52.4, 53.3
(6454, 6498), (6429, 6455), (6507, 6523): -0.02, 51.7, 52.9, 52.2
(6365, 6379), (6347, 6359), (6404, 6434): -0.06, 46.9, 53.8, 48.9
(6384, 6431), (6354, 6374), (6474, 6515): 0.02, 49.3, 53.5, 50.7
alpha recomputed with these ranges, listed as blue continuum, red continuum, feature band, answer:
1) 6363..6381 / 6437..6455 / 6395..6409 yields 0.03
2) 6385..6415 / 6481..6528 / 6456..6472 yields 0.01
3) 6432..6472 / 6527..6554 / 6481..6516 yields -0.01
